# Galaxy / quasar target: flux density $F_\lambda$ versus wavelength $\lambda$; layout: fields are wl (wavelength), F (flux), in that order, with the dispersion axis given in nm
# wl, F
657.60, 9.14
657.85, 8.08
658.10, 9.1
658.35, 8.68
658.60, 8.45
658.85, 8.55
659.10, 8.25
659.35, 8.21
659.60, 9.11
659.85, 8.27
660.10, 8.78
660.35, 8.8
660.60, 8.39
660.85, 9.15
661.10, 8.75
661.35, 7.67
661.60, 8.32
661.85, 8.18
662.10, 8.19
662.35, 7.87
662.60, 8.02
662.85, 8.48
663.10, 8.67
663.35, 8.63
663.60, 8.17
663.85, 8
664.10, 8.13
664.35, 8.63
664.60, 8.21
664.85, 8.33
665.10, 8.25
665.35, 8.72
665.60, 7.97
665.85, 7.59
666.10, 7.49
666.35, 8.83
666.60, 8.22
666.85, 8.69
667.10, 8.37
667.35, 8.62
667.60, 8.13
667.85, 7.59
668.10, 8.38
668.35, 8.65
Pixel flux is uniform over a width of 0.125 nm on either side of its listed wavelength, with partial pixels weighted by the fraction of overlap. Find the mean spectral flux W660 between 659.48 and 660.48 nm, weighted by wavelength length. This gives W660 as 8.74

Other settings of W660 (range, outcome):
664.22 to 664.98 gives 8.39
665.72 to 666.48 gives 7.97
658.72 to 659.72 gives 8.53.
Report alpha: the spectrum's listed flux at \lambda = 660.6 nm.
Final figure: 8.39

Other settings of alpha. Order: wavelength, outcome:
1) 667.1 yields 8.37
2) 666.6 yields 8.22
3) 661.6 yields 8.32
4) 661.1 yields 8.75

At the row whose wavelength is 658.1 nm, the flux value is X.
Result 9.1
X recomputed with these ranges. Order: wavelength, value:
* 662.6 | 8.02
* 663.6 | 8.17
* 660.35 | 8.8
